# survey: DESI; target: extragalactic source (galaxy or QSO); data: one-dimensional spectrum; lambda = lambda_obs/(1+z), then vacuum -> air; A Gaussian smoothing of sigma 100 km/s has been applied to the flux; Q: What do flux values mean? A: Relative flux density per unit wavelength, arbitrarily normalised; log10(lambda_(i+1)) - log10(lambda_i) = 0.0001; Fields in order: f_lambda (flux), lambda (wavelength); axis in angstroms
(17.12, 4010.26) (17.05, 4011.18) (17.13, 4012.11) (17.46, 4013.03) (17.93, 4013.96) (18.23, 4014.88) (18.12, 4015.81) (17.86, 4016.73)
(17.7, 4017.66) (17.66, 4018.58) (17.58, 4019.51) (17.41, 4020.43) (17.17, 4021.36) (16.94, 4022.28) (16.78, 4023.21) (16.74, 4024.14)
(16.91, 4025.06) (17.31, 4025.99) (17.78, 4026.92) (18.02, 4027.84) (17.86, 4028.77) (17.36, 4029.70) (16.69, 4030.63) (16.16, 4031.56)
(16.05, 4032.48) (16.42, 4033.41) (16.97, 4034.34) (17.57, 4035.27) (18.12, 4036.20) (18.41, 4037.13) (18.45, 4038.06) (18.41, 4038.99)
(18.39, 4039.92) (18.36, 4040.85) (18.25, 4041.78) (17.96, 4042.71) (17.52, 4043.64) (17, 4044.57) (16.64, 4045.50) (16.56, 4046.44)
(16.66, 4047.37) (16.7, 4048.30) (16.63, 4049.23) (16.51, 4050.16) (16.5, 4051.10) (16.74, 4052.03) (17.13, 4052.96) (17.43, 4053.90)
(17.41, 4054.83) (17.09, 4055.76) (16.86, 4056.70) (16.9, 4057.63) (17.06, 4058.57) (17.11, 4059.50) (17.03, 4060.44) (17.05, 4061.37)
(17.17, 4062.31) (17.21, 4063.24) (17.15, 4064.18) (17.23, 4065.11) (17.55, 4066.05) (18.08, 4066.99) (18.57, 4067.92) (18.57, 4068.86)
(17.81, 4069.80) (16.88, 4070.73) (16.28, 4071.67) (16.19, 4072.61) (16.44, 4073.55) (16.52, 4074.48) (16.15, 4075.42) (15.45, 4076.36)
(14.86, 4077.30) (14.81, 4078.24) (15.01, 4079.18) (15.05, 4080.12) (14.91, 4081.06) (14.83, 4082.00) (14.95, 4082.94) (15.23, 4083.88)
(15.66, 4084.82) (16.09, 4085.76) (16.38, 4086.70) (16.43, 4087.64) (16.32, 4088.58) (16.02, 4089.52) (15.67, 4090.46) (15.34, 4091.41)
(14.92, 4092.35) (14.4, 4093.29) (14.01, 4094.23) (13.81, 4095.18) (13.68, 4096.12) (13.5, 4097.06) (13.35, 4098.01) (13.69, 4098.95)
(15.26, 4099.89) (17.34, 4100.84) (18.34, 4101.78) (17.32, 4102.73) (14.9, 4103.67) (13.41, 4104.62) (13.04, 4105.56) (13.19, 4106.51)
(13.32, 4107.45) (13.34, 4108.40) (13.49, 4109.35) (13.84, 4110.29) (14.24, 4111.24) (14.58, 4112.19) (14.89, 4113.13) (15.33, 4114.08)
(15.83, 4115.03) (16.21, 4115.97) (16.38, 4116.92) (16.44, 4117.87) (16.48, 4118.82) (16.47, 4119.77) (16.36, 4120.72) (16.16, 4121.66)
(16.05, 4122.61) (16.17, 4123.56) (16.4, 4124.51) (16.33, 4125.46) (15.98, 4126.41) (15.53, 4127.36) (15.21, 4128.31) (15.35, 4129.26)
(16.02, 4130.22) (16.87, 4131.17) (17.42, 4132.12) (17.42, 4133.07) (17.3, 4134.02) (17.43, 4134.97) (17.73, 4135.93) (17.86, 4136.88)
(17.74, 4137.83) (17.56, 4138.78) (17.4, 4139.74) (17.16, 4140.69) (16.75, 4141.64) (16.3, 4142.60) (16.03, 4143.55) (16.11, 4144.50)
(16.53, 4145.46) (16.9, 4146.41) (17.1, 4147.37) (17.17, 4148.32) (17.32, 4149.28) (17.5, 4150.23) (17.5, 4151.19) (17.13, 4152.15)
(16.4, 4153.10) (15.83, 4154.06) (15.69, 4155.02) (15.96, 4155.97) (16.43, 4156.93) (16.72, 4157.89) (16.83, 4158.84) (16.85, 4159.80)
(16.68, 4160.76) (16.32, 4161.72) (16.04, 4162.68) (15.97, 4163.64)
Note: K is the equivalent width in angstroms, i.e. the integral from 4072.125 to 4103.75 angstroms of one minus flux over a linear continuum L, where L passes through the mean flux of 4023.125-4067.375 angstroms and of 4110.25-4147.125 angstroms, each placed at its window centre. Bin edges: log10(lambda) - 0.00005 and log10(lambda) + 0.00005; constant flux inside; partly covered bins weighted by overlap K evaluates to 2.7 angstroms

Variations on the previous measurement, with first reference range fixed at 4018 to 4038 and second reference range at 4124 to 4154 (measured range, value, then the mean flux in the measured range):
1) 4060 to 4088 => 1.1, 16.4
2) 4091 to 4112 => 3.1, 14.4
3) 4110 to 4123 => 0.9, 15.7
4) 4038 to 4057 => -0.1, 17.3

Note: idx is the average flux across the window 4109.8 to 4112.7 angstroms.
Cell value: 14.3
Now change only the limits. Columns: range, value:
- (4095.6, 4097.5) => 13.6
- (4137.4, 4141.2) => 17.5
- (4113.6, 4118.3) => 16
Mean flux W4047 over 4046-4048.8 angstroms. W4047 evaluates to 16.7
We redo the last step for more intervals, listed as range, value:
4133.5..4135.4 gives 17.4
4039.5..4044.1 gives 18.1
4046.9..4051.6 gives 16.6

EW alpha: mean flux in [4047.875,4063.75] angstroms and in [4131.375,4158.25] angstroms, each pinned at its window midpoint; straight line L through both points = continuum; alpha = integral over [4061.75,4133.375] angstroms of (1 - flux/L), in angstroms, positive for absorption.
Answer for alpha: 5.3 angstroms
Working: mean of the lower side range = 17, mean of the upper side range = 16.9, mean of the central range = 15.7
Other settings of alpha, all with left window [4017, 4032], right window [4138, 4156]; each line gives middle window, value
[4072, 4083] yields 1.0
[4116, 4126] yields 0.3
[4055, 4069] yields -0.2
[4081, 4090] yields 0.7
